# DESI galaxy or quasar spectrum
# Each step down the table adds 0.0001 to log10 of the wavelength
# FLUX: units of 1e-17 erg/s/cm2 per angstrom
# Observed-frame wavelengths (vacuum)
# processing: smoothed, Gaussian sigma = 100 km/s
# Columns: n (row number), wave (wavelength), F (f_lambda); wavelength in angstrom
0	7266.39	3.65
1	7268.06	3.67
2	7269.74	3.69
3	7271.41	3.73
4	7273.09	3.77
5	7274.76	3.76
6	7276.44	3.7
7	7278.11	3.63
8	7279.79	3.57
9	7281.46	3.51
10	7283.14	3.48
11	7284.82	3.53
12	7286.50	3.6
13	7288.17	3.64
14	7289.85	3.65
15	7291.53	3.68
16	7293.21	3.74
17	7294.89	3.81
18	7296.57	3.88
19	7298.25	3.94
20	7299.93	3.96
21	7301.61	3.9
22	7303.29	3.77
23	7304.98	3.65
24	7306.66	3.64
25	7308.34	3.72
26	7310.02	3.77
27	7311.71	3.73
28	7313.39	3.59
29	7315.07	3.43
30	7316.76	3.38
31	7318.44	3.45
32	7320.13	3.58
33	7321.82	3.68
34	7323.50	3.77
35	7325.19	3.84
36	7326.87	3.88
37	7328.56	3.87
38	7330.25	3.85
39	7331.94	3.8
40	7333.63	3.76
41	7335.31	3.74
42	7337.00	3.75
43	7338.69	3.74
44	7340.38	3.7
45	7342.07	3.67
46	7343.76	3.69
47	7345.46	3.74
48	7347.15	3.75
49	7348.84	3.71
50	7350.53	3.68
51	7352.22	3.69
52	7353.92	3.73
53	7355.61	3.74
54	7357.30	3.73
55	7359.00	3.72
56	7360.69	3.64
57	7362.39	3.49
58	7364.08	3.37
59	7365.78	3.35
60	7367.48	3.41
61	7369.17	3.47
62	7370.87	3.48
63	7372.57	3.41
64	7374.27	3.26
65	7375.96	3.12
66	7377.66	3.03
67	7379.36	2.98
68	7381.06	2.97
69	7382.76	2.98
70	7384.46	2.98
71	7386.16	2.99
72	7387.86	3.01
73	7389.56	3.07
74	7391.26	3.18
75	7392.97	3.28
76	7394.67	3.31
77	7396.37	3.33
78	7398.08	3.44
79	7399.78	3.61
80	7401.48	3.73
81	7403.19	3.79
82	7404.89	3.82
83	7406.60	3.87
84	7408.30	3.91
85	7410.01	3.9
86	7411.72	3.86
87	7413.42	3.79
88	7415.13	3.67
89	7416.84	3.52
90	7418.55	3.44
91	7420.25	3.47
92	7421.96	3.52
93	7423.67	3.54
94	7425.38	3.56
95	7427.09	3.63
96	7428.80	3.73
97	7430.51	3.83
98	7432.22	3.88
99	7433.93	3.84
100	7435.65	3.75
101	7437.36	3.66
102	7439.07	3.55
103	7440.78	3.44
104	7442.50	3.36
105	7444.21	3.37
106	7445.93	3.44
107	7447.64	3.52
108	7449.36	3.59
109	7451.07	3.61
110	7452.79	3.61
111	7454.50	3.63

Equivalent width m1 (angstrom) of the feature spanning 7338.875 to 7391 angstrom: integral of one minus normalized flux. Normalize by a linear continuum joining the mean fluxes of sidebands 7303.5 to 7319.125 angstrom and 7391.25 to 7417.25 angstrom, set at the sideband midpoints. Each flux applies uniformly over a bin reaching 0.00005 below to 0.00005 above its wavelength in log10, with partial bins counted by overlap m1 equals 3.0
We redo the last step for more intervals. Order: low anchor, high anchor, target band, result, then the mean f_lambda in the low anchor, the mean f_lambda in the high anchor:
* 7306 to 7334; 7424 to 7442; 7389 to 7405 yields 1.0 angstrom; 3.69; 3.68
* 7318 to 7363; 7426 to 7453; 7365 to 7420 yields 3.9 angstrom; 3.72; 3.61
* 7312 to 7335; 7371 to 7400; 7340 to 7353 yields -0.8 angstrom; 3.69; 3.17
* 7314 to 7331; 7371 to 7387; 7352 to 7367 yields -1.4 angstrom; 3.67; 3.1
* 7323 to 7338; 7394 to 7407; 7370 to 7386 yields 2.4 angstrom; 3.81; 3.61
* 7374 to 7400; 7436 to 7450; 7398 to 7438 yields -4.4 angstrom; 3.15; 3.5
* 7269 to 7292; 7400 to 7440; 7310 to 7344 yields -0.3 angstrom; 3.64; 3.71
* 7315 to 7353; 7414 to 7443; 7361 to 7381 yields 2.0 angstrom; 3.71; 3.62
